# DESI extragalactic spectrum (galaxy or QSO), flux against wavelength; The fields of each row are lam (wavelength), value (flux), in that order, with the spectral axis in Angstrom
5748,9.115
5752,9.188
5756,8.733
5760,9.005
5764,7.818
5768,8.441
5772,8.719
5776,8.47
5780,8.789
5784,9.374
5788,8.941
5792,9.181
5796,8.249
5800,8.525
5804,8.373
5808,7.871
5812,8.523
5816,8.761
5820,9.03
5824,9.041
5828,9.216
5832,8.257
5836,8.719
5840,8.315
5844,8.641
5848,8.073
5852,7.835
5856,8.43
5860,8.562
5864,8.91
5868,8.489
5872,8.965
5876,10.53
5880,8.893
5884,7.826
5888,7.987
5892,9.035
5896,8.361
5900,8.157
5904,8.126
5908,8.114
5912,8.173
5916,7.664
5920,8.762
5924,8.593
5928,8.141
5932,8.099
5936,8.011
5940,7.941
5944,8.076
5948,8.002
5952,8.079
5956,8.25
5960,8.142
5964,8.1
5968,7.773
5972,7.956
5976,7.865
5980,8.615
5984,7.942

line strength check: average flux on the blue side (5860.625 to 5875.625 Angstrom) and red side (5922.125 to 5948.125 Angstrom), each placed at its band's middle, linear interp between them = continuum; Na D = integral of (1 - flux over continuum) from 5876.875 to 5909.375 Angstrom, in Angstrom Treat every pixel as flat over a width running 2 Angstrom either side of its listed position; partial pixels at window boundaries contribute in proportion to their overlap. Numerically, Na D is 1.0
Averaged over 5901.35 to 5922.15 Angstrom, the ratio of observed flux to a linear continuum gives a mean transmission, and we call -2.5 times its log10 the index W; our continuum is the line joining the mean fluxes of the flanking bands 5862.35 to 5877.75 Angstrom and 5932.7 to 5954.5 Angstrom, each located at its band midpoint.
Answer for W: 0.048 mag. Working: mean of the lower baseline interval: 9.21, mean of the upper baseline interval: 8.03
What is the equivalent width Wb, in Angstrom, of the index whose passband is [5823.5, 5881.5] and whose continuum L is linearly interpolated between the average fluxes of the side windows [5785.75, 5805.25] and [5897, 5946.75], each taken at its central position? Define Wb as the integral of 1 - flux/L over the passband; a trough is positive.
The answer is -1.9 Angstrom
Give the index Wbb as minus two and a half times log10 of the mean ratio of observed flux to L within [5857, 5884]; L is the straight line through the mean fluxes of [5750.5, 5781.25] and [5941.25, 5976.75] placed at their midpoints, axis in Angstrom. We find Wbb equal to -0.08 mag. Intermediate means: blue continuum 8.63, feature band 8.94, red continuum 8.03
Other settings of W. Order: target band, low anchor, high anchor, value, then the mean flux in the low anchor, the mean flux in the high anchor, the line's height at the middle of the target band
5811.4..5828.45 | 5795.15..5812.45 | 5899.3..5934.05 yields -0.081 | 8.29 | 8.2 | 8.28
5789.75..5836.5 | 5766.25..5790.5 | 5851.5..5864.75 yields 0.001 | 8.8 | 8.46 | 8.65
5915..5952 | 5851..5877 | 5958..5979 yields 0.015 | 8.79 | 8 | 8.26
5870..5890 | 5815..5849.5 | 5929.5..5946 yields -0.057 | 8.68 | 8.04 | 8.39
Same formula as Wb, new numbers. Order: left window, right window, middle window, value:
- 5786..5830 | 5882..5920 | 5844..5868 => 0.12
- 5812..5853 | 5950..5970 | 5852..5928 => -1.27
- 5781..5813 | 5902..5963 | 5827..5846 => -0.23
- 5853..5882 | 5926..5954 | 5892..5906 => 0.36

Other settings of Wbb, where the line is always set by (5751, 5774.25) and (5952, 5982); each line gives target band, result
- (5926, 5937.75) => 0.01 mag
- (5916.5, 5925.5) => -0.04 mag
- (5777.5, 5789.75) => -0.05 mag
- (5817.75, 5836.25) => -0.05 mag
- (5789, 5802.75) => -0.01 mag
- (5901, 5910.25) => 0.02 mag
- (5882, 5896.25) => 0.00 mag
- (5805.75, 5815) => 0.03 mag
